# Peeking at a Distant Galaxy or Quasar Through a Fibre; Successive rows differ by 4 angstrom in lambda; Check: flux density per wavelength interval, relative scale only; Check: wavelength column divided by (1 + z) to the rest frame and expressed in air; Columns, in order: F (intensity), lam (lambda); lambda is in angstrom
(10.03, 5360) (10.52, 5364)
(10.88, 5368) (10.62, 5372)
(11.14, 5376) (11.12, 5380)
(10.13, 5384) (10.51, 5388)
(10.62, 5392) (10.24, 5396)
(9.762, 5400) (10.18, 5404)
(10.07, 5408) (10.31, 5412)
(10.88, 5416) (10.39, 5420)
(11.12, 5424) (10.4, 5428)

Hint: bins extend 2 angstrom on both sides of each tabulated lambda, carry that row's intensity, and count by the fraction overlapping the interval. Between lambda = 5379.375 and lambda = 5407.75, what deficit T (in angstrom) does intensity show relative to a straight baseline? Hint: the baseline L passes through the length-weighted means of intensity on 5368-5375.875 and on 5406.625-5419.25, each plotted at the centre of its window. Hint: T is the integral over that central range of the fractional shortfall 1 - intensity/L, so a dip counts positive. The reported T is 0.8 angstrom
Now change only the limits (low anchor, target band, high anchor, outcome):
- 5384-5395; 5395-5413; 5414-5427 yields 0.9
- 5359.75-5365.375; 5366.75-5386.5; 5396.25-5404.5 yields -1.1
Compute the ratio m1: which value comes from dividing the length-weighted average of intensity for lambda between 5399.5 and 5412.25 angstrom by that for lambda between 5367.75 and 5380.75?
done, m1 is 0.92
